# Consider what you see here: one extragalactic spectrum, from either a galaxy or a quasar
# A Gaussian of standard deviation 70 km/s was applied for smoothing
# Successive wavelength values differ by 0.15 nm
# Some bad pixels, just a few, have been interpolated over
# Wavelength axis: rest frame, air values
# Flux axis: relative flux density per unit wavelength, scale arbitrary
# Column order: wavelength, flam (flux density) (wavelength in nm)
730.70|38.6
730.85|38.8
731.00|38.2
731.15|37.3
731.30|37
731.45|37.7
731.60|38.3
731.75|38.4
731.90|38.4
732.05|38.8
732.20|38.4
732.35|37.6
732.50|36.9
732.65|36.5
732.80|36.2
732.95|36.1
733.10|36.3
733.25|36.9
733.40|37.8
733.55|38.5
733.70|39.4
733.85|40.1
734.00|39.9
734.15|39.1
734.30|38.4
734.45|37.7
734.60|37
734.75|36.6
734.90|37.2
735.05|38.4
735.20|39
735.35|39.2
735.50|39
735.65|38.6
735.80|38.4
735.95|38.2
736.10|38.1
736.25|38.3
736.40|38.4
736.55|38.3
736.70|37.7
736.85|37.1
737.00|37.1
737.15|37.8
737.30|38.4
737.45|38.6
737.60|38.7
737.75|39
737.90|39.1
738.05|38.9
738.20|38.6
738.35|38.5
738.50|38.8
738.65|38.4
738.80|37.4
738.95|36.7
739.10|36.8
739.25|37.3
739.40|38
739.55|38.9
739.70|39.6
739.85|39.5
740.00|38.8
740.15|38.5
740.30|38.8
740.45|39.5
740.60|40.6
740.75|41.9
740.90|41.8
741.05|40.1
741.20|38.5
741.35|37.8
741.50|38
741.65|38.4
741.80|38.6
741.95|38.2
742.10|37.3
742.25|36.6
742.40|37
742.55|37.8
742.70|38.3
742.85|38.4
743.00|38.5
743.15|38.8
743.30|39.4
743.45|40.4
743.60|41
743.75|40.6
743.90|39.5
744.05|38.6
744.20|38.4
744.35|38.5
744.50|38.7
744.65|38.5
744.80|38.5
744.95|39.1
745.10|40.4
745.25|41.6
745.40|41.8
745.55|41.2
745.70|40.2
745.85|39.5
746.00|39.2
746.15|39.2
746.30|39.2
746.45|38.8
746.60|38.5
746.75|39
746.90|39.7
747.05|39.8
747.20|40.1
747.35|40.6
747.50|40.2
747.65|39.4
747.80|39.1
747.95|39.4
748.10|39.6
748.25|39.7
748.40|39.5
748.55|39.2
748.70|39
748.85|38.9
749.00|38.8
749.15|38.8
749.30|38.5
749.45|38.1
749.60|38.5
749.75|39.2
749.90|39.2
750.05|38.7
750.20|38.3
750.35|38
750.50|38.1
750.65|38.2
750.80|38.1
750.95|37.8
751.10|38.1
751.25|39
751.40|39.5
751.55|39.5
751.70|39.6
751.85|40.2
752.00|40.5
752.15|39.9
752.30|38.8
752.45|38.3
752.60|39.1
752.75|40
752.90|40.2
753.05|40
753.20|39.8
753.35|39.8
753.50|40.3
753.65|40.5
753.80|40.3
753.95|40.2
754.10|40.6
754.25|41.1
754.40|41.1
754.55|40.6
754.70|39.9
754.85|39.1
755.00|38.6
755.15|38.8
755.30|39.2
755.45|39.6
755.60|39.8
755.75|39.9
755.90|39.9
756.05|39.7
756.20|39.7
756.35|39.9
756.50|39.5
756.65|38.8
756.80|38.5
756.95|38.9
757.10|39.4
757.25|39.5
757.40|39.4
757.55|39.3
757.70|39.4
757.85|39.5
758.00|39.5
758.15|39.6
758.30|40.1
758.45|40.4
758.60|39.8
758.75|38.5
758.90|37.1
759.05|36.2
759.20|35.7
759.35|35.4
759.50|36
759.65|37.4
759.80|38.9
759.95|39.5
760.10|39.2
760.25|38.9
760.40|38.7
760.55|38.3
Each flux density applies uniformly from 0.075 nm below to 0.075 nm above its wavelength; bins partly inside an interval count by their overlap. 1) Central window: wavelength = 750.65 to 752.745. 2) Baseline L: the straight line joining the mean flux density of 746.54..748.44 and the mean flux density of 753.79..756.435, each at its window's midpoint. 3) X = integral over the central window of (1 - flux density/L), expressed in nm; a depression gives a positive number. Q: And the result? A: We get 0.03 nm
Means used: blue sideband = 39.6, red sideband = 39.9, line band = 39.1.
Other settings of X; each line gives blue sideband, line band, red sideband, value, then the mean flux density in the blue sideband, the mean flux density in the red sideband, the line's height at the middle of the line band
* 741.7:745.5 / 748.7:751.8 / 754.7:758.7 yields 0.04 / 39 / 39.5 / 39.2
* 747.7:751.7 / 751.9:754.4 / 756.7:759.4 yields -0.08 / 38.8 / 38.7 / 38.8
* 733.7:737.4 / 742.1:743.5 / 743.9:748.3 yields 0.03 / 38.3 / 39.5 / 39.1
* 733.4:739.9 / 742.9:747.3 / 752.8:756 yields -0.05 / 38.3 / 40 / 39.1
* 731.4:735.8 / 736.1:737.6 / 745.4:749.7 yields 0.01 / 38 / 39.4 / 38.3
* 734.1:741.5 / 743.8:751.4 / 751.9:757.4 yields 0.01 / 38.5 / 39.7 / 39.2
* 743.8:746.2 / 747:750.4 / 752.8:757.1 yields 0.04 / 39.6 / 39.8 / 39.7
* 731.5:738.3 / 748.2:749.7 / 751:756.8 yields 0.02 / 38.1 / 39.7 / 39.3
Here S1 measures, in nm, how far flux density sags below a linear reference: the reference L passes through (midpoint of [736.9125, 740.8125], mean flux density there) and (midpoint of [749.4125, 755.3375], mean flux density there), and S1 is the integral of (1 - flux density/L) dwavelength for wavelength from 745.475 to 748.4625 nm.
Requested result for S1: -0.040 nm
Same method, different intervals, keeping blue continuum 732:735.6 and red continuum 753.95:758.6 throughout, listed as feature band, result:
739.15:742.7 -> -0.022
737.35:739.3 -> 0.003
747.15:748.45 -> -0.024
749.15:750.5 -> 0.021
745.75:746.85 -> -0.006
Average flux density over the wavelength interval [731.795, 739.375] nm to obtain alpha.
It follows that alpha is 38.1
